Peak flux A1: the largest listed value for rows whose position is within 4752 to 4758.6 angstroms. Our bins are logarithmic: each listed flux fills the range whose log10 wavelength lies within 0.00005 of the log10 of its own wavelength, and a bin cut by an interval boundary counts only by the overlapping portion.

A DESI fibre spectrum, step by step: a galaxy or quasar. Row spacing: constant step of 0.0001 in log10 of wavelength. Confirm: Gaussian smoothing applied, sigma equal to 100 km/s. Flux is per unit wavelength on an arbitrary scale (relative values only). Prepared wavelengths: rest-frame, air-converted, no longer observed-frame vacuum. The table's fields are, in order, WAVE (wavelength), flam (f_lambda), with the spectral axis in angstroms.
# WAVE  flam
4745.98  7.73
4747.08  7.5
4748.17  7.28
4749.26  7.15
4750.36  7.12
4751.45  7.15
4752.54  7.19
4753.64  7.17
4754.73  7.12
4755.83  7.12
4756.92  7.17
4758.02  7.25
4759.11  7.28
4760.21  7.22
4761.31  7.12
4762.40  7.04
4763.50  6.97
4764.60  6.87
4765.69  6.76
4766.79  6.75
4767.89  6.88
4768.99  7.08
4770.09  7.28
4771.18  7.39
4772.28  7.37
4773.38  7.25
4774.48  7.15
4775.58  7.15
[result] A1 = 7.25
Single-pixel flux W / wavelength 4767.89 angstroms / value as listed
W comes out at 6.88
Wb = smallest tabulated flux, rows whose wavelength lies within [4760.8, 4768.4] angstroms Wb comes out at 6.75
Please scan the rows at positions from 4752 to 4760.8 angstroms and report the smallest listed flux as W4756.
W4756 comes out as 7.12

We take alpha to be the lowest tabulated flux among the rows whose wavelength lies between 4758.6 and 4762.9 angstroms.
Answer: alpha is 7.04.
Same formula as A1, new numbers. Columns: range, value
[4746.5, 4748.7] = 7.5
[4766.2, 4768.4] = 6.88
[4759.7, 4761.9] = 7.22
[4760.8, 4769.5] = 7.12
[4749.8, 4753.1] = 7.19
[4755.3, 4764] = 7.28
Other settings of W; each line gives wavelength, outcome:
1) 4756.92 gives 7.17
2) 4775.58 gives 7.15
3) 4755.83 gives 7.12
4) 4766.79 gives 6.75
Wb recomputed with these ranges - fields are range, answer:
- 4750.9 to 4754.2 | 7.15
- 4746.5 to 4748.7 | 7.28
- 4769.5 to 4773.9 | 7.25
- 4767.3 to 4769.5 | 6.88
